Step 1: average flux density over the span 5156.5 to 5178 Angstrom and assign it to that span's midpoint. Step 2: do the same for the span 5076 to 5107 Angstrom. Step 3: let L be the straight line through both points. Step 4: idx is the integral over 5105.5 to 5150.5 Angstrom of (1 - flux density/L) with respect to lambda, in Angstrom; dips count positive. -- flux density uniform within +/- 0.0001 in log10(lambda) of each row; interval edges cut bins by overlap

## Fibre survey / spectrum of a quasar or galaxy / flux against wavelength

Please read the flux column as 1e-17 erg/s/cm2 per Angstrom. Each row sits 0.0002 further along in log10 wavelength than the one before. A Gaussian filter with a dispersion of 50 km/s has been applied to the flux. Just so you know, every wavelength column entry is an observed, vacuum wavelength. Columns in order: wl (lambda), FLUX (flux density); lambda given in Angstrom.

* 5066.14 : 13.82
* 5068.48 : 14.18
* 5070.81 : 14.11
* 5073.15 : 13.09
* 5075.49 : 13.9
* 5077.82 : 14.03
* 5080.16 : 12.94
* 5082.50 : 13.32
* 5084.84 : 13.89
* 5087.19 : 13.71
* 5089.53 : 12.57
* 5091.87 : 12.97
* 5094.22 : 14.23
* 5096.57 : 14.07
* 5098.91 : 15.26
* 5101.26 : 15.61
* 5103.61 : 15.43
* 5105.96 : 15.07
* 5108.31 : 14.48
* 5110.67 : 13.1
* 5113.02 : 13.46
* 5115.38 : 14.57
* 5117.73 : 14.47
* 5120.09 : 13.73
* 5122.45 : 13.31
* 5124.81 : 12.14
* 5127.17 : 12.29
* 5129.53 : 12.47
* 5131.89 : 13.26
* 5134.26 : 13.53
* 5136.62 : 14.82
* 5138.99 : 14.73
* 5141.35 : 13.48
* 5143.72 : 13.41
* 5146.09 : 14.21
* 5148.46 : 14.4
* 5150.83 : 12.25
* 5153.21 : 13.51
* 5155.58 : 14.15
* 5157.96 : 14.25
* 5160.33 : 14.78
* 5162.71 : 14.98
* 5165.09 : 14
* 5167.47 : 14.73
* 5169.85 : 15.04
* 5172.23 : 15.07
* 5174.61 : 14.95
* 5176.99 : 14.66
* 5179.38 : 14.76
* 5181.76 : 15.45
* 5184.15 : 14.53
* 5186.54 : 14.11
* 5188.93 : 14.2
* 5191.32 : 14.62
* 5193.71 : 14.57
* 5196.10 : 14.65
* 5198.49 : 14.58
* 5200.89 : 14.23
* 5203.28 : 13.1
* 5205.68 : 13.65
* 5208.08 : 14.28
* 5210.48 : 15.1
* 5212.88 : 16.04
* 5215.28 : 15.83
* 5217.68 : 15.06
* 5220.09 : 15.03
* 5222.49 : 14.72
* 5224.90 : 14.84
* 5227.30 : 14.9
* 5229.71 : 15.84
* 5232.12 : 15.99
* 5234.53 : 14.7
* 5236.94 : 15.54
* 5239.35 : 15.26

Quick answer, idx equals 2.2 Angstrom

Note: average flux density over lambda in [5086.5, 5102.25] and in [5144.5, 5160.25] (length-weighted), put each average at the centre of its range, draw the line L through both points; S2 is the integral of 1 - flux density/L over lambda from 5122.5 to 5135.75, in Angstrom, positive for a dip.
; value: 1.0 Angstrom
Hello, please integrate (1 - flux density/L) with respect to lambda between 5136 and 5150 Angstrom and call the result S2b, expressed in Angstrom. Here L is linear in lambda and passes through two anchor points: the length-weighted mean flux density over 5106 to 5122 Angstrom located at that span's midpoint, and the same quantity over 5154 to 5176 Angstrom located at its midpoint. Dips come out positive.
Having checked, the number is 0.3 Angstrom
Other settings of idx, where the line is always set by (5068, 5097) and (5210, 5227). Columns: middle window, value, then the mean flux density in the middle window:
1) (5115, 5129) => 0.75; 13.3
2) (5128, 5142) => 0.53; 13.7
